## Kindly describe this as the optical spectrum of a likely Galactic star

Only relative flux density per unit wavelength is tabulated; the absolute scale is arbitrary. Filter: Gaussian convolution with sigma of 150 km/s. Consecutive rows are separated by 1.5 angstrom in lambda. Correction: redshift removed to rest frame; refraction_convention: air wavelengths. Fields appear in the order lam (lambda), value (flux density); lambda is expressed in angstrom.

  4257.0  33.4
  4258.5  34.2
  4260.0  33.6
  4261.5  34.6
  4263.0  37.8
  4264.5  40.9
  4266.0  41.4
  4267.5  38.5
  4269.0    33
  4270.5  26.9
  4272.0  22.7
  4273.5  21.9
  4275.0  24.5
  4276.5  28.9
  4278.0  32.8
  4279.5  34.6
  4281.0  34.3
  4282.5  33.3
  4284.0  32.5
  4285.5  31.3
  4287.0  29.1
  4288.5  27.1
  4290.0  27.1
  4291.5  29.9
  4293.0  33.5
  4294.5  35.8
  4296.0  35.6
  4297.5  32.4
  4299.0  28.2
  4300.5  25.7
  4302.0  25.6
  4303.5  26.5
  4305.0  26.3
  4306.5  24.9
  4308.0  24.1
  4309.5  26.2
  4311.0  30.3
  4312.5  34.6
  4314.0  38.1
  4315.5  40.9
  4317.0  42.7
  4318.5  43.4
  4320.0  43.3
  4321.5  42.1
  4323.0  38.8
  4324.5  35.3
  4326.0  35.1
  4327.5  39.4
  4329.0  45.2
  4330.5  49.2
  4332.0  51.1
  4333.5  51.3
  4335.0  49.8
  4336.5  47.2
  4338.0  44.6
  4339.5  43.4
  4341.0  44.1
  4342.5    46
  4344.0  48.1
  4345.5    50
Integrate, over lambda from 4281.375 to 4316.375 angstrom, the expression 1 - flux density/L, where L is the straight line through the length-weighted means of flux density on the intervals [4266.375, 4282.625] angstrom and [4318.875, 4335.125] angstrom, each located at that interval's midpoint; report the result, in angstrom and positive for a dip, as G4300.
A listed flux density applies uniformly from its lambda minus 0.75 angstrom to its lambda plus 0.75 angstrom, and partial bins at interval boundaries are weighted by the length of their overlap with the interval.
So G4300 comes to 5.6 angstrom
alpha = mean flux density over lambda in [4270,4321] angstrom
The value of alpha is 31.1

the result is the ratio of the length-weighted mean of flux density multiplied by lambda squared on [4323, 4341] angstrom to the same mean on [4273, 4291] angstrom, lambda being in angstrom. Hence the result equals 1.5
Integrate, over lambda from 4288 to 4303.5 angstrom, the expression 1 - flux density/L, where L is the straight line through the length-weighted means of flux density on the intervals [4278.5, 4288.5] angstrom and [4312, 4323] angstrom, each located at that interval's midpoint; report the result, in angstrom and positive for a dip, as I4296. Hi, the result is 2.3 angstrom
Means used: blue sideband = 32.1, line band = 30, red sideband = 40.7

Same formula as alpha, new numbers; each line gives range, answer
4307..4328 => 36.6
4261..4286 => 32.3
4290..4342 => 37.1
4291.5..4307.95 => 29.2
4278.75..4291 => 31.1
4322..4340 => 44.2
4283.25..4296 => 31.1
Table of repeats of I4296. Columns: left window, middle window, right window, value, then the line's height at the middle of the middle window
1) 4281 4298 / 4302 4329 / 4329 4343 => 3.87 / 40.4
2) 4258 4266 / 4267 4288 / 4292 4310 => 2.10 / 33.6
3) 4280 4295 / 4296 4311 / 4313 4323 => 3.77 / 36.6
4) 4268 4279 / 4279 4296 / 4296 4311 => -2.67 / 27.5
